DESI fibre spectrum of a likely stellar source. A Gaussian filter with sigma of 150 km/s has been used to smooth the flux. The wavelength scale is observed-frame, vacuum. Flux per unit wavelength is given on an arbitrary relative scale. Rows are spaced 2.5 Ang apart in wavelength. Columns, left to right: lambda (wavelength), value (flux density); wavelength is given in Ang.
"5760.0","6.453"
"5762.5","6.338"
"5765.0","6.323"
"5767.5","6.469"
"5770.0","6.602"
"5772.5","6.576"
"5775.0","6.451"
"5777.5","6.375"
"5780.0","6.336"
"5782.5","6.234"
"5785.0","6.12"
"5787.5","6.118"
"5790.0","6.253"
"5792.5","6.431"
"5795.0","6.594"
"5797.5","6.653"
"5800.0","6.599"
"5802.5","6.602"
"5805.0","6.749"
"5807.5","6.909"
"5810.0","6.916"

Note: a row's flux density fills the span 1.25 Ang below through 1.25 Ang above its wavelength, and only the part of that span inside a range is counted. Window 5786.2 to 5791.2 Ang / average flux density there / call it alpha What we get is 6.18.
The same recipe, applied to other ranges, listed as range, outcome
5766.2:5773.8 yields 6.55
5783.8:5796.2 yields 6.3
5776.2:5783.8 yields 6.31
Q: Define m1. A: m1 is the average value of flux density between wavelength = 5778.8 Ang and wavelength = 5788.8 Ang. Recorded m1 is 6.2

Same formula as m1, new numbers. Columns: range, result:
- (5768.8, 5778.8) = 6.5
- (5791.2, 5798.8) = 6.56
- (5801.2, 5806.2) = 6.67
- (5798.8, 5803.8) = 6.6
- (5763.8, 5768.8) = 6.4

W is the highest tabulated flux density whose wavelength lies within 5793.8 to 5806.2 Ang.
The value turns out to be 6.749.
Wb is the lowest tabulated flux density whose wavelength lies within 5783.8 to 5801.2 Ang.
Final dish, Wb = 6.118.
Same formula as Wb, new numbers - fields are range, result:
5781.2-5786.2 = 6.12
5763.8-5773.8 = 6.323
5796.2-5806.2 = 6.599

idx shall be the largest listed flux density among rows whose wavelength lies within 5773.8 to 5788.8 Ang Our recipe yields 6.451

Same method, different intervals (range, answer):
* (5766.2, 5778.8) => 6.602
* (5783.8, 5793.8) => 6.431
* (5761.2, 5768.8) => 6.469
